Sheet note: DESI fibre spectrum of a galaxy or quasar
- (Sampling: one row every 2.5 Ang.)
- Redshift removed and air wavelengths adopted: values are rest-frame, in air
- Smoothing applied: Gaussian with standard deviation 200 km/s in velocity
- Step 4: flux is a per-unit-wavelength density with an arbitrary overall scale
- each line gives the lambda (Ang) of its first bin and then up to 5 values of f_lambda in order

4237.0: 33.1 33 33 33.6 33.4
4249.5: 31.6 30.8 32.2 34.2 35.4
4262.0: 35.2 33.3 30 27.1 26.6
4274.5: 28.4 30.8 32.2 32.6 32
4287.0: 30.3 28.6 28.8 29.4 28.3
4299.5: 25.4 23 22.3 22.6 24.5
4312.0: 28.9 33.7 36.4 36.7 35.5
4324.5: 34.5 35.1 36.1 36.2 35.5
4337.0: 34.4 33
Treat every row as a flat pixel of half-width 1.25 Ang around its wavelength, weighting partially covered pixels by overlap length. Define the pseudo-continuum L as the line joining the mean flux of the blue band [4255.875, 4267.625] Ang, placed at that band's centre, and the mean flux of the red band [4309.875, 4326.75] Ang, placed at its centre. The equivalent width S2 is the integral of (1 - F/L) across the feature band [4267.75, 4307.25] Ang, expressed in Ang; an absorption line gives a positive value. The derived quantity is 6.6 Ang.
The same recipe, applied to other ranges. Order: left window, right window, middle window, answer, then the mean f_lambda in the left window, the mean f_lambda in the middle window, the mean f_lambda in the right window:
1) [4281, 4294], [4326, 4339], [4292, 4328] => 3.58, 30.4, 29.7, 35.3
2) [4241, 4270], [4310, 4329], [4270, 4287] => 1.47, 32.6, 30.3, 34.1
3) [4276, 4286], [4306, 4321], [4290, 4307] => 2.84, 31.9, 26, 30.7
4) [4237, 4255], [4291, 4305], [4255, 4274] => -0.73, 32.6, 31.6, 26.4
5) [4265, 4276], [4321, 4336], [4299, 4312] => 3.47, 28.4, 24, 35.5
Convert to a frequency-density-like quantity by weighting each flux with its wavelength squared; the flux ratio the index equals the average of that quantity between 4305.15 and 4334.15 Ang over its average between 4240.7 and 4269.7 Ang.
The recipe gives 1.03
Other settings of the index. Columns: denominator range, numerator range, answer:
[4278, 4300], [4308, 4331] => 1.13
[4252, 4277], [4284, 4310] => 0.87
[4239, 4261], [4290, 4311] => 0.80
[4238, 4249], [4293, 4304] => 0.81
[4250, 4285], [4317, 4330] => 1.16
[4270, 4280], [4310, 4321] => 1.17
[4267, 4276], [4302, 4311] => 0.85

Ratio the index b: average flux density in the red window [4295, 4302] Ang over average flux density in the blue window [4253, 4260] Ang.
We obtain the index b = 0.8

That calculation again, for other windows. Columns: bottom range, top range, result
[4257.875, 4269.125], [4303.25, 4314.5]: 0.78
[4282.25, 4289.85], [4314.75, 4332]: 1.16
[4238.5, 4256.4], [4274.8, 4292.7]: 0.94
